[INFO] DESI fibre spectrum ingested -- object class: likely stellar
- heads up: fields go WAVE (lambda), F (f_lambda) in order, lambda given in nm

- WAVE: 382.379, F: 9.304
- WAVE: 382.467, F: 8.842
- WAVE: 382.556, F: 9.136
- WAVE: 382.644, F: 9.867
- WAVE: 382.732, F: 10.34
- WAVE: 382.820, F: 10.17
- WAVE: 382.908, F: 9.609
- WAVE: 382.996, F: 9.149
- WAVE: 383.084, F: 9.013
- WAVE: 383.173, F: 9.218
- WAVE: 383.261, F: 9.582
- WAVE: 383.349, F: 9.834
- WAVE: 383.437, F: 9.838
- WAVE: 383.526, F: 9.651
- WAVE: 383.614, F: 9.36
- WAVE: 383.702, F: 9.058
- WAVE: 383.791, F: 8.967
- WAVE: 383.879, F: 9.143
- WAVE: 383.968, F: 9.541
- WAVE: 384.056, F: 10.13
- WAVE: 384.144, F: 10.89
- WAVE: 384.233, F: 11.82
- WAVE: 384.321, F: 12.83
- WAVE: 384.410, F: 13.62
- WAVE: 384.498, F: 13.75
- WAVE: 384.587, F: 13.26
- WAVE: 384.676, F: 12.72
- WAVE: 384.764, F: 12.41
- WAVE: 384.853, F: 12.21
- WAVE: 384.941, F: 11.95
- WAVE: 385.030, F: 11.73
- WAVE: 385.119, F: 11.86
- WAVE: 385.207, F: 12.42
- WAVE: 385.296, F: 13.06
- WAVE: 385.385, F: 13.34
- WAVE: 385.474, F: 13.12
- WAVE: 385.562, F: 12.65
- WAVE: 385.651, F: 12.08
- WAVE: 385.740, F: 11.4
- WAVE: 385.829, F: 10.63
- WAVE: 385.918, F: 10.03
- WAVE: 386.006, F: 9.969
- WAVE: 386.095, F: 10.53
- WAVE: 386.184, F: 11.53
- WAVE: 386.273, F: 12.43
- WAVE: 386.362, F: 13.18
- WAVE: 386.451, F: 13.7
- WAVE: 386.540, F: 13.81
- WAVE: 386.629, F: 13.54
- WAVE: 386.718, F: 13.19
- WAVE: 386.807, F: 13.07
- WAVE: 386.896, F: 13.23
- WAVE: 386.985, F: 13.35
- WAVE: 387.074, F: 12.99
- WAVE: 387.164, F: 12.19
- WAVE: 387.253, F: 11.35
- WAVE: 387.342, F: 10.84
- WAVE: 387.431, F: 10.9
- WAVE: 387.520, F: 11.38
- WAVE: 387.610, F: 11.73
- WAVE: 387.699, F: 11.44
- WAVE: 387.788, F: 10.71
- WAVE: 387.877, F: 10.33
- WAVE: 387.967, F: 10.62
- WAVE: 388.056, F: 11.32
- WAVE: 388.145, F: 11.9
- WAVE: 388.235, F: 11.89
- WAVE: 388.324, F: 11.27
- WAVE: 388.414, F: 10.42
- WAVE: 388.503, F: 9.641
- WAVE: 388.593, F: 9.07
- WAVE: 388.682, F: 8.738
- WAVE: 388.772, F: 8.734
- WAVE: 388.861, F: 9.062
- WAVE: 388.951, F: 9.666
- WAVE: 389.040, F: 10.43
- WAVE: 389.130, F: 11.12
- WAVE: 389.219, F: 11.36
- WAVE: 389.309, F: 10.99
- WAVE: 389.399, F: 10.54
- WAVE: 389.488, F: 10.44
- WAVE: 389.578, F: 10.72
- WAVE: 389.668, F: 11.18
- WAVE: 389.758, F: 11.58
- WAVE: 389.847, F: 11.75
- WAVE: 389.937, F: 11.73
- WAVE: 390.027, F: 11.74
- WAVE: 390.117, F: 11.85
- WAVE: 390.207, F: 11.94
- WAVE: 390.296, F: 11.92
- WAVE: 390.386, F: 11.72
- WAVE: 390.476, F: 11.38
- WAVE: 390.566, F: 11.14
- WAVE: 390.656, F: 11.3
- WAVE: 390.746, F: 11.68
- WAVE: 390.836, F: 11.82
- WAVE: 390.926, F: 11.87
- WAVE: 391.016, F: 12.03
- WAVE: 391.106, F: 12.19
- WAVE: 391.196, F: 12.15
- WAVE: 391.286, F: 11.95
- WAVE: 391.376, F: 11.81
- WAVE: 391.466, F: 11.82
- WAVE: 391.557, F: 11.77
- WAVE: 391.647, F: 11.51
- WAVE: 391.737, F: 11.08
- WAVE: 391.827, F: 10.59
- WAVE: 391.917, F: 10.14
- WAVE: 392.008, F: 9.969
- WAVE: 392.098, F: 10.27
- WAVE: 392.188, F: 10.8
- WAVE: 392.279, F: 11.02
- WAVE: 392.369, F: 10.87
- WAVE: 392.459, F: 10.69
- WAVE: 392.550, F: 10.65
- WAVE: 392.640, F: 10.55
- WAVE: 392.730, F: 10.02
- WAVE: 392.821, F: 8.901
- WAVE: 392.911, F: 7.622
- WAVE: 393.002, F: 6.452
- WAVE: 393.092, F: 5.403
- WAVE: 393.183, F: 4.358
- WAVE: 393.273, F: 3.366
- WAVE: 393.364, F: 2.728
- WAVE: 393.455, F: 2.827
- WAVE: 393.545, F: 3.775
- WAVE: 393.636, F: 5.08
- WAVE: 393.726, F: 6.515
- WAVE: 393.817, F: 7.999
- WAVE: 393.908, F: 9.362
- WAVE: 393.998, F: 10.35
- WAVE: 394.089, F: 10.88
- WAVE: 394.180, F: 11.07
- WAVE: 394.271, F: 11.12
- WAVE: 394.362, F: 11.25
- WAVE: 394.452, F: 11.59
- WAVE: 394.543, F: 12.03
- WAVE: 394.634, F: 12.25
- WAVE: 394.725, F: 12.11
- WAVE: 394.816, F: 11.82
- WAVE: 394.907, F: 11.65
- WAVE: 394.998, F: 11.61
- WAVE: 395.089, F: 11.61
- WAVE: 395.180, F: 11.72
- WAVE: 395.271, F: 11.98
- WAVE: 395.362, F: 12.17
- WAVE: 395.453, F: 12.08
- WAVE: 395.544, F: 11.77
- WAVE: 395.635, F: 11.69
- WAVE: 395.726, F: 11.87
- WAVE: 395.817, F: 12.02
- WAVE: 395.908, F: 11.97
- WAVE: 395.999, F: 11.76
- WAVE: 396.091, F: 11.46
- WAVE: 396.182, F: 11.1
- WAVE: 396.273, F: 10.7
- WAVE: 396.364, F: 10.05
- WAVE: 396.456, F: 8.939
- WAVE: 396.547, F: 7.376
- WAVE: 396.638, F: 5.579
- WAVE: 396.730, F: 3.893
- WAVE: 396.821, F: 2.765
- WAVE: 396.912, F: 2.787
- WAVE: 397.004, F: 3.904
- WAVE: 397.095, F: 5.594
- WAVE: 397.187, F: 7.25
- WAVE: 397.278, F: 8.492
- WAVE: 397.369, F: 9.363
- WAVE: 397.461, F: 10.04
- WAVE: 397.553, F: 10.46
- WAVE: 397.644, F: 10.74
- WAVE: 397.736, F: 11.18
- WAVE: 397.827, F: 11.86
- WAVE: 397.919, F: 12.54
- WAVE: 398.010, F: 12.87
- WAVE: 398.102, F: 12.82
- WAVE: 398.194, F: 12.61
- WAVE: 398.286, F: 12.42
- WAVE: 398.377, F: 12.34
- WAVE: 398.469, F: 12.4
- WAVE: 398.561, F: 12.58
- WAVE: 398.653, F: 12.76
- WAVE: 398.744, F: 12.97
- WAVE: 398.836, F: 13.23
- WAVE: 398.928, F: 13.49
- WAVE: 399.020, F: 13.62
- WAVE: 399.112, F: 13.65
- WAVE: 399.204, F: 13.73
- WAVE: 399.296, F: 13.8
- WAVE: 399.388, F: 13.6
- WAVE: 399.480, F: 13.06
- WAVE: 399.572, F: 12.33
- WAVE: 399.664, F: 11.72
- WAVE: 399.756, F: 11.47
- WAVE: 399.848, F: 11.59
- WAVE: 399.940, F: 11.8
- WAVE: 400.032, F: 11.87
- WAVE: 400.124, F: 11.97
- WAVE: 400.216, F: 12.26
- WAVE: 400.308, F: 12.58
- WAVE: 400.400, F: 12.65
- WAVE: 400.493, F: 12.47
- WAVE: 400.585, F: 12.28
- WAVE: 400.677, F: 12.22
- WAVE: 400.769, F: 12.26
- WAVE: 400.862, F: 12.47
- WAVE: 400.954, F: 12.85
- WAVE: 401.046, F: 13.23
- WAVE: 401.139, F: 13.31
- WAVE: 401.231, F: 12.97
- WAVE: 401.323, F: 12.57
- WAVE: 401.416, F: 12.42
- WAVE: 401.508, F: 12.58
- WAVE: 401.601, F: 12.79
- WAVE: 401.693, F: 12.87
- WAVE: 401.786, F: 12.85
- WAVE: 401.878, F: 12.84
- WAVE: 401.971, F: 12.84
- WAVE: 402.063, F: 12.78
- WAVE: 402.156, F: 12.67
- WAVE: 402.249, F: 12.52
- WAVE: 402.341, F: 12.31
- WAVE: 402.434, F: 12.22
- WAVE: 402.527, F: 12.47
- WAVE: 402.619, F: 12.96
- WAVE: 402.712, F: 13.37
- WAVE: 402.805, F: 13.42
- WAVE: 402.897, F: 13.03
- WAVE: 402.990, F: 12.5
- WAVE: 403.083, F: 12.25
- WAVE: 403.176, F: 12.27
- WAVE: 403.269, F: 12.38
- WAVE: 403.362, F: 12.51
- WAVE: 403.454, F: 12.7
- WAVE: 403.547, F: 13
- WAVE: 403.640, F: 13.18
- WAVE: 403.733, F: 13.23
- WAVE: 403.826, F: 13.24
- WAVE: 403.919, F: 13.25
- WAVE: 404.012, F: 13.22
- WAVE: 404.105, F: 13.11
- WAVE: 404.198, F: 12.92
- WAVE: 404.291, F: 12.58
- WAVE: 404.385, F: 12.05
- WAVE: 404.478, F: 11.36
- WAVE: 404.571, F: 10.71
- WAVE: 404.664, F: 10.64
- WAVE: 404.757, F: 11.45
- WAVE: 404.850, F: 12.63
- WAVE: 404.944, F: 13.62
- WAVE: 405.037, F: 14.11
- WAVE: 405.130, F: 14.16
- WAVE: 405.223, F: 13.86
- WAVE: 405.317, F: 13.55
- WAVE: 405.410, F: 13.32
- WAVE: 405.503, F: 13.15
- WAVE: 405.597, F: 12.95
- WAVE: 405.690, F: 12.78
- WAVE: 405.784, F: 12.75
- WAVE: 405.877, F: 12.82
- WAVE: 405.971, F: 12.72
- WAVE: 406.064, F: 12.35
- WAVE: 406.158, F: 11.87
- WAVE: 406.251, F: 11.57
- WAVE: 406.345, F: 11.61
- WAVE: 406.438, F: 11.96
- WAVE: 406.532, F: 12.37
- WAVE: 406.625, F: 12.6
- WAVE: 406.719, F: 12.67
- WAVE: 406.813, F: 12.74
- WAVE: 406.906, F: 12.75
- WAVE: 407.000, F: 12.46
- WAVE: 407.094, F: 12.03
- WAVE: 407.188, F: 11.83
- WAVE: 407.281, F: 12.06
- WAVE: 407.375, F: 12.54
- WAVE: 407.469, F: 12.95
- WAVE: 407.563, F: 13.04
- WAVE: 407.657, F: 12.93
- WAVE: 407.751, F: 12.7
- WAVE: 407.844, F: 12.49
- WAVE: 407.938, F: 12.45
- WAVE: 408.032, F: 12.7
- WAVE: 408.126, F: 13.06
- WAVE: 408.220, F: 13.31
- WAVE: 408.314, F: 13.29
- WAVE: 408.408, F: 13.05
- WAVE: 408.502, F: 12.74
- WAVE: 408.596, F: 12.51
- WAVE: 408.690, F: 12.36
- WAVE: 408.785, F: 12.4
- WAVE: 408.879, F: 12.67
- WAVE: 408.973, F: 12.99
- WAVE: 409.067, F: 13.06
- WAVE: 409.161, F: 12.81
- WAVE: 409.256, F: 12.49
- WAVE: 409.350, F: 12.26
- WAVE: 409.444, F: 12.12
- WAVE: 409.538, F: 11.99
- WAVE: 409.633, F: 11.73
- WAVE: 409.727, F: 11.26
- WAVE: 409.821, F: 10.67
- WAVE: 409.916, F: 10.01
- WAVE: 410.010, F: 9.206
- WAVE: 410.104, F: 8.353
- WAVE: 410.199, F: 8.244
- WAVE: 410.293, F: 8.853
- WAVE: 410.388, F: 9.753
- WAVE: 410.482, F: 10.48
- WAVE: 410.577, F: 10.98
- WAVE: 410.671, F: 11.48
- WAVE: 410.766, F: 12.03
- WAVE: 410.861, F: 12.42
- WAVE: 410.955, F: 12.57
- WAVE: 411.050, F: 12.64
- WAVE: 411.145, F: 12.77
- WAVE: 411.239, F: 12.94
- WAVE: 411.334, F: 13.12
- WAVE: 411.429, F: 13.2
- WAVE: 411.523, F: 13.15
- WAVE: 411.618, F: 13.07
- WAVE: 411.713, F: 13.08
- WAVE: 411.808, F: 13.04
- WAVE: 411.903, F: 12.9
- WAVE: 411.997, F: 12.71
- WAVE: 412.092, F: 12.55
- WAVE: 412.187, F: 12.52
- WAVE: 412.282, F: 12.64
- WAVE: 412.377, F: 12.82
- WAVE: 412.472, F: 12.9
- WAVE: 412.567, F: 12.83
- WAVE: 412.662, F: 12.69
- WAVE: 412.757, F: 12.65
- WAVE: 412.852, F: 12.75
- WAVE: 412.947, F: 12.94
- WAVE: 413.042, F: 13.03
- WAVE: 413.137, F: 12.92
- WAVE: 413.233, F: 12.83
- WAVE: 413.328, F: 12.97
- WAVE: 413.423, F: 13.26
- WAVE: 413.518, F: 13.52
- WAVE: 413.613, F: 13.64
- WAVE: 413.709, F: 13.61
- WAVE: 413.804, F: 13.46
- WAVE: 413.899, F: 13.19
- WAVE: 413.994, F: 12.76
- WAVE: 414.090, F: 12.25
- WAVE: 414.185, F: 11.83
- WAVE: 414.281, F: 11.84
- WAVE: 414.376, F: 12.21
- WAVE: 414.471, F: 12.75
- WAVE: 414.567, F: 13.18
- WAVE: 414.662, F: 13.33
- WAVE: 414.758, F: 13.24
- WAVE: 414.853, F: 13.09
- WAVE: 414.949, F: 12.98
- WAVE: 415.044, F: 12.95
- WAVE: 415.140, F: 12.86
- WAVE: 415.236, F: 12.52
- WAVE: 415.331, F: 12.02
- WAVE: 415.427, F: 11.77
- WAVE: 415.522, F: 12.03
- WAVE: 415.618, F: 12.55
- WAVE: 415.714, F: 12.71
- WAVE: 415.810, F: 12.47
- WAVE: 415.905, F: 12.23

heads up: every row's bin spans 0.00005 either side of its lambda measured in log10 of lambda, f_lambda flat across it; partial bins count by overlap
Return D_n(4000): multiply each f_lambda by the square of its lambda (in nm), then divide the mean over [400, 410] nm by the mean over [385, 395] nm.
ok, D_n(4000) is 1.26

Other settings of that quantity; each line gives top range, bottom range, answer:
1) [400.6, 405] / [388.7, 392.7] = 1.21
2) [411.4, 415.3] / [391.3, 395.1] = 1.51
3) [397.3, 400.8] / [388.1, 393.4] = 1.24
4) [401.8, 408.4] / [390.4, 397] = 1.37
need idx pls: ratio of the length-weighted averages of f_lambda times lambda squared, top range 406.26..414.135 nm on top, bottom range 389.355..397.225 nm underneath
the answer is 1.36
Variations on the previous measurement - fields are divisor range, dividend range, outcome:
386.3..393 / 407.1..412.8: 1.20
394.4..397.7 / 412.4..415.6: 1.42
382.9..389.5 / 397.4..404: 1.20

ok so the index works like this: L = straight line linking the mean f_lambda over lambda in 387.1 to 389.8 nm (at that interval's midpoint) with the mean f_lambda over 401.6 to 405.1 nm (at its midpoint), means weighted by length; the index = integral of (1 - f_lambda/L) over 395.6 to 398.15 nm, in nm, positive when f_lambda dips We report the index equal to 0.54 nm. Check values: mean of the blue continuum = 10.7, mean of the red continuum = 12.7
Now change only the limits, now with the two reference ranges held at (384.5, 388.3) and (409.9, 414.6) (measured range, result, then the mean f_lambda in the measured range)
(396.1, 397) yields 0.377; 7.06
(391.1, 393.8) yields 0.731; 8.83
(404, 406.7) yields -0.076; 12.6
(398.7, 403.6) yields -0.201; 12.7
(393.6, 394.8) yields 0.190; 10.2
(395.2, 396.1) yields 0.019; 11.9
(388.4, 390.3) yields 0.227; 10.6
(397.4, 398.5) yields 0.031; 11.8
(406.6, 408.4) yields -0.063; 12.7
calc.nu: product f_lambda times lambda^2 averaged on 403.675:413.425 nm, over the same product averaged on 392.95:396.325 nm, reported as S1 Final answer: 1.36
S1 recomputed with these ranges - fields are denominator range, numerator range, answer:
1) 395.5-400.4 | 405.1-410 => 1.20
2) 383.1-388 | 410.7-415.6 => 1.27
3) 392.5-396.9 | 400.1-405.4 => 1.43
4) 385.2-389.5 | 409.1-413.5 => 1.19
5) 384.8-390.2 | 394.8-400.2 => 1.00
